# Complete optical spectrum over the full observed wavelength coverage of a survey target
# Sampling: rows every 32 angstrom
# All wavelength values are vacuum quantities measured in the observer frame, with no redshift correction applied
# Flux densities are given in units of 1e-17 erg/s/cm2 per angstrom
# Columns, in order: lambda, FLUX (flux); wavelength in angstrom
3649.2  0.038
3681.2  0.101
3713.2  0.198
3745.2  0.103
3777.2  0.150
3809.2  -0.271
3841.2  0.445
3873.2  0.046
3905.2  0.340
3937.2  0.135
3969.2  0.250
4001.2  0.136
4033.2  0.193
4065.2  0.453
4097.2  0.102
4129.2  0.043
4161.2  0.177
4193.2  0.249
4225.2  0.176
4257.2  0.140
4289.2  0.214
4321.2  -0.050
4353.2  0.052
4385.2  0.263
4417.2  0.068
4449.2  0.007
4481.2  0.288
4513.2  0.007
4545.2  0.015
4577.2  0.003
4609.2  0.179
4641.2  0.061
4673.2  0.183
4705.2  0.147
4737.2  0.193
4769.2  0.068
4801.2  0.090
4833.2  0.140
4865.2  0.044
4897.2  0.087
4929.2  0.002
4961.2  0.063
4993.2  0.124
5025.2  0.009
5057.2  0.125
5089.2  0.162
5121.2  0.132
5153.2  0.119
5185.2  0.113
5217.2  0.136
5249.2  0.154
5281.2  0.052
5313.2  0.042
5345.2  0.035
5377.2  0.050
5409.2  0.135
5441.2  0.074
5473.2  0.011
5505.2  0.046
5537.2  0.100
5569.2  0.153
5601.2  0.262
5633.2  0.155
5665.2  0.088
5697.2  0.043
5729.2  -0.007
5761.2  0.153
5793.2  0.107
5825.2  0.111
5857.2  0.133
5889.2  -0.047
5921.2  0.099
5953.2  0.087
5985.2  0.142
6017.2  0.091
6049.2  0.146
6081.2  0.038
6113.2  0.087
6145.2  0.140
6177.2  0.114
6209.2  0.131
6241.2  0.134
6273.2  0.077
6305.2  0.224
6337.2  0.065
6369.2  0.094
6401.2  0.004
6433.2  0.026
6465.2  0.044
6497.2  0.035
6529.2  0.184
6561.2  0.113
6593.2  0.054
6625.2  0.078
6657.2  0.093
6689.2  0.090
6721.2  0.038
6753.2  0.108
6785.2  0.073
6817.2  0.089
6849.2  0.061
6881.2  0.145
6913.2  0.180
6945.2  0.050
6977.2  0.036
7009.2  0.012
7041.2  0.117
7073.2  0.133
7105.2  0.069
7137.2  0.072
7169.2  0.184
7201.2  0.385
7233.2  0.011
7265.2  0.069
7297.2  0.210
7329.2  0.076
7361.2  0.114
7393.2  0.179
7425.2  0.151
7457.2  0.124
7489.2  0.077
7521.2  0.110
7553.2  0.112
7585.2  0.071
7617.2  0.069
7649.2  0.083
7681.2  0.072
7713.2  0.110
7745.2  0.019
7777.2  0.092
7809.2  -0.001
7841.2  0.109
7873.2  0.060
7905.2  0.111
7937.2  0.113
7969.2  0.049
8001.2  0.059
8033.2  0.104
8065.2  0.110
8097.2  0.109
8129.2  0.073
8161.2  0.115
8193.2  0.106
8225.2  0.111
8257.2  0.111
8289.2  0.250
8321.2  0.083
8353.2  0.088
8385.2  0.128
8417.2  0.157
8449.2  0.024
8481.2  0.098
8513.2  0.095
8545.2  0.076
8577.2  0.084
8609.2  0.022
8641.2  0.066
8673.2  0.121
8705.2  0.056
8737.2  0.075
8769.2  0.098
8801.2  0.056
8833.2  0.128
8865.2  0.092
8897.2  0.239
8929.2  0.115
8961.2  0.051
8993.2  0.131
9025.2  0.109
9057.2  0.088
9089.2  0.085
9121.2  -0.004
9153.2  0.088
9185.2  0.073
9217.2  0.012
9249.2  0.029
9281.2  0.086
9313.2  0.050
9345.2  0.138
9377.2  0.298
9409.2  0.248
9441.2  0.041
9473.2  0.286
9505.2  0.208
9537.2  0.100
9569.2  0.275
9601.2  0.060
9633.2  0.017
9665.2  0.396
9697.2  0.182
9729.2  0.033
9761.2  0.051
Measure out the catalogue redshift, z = 0.93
